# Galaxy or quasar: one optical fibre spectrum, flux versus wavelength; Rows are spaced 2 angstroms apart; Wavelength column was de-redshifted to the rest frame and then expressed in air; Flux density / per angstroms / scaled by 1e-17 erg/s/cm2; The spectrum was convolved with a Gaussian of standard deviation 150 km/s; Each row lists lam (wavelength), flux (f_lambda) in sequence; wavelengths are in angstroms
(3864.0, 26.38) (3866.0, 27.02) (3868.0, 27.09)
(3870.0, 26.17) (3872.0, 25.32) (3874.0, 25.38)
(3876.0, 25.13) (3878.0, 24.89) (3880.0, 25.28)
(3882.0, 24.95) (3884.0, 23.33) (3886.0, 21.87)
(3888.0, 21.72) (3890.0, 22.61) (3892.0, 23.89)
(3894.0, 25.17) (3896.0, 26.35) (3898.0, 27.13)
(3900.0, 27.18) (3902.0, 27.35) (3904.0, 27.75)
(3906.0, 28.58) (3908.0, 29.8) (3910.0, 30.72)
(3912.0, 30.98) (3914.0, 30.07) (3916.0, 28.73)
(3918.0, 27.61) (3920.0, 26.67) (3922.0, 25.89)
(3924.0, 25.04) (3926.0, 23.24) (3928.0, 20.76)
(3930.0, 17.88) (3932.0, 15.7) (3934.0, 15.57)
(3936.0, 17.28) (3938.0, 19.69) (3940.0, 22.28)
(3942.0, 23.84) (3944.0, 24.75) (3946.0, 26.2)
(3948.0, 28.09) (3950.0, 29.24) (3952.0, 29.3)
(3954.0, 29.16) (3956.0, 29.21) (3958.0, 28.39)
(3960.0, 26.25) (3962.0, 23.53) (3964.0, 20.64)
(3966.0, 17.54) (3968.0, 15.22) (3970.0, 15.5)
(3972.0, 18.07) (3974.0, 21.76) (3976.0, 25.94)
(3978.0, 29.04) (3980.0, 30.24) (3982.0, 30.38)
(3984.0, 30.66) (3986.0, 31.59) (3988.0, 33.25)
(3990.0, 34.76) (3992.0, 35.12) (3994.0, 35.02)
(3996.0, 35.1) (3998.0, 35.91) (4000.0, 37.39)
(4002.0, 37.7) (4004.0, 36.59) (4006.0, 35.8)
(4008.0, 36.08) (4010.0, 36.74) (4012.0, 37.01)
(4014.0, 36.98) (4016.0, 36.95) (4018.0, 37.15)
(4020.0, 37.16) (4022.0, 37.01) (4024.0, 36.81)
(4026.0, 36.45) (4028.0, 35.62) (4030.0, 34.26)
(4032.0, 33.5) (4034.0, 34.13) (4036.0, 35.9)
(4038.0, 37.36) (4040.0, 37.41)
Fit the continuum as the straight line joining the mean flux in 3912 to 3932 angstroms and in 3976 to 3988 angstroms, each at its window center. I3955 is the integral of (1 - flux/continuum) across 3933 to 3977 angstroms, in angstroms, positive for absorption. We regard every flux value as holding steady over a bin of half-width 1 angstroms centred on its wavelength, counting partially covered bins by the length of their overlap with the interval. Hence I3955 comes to 7.5 angstroms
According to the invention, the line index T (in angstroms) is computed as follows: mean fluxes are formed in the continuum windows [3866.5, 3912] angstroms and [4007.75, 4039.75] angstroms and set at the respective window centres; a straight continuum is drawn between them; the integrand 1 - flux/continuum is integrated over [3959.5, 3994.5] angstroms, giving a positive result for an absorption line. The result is 7.0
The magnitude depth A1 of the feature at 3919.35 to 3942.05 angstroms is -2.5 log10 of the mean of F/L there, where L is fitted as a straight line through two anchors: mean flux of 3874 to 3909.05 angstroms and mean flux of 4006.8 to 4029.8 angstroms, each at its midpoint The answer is 0.35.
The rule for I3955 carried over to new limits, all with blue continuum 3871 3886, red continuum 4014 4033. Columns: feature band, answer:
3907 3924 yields -0.6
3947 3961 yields 1.0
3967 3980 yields 4.3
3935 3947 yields 3.0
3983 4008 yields -0.7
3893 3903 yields -0.2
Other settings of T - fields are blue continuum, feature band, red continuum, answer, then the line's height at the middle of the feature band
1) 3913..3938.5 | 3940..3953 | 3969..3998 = -0.76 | 25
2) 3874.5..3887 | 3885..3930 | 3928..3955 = -4.67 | 23.7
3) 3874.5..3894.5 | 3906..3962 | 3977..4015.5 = 6.26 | 28.6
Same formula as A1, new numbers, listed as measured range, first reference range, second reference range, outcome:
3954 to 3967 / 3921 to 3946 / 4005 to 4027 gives 0.064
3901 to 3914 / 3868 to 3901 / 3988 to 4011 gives -0.085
